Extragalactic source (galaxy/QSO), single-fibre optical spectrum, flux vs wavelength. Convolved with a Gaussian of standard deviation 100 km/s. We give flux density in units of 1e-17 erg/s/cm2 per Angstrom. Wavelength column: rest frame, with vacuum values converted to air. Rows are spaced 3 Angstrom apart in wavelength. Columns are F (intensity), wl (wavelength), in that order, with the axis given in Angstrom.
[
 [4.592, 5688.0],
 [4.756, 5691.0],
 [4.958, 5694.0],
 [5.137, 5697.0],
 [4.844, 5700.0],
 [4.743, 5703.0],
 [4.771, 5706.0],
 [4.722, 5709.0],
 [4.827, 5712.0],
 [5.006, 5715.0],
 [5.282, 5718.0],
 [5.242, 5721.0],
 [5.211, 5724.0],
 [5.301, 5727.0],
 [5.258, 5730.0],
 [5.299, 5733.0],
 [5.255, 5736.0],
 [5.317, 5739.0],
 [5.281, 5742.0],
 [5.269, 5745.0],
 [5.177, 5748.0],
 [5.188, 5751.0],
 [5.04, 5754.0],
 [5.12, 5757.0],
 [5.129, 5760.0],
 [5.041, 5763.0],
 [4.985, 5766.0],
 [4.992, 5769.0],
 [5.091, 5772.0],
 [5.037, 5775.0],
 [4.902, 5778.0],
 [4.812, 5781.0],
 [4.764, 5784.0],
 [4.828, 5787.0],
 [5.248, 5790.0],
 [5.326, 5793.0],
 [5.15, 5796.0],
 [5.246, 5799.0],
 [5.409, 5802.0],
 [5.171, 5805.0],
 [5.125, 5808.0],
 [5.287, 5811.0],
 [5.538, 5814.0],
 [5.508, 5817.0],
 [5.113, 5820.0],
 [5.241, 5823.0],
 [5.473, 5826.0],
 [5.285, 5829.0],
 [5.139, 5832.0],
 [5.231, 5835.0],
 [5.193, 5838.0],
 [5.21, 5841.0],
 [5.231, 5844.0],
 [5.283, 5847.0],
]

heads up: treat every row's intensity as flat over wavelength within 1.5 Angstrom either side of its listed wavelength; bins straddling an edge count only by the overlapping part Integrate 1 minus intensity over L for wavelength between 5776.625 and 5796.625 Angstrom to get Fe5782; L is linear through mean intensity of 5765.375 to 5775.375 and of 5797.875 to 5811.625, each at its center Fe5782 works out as 0.5 Angstrom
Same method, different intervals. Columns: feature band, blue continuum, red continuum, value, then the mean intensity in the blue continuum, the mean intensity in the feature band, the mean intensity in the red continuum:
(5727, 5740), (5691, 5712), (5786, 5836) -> -0.8 Angstrom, 4.85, 5.28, 5.26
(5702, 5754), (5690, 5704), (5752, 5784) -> -1.9 Angstrom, 4.9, 5.13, 5.01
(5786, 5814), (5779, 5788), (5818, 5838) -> -1.4 Angstrom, 4.81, 5.22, 5.25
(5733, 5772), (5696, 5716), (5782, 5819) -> -1.0 Angstrom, 4.85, 5.15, 5.21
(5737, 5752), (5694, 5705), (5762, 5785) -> -0.9 Angstrom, 4.91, 5.25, 4.96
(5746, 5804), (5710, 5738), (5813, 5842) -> 1.7 Angstrom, 5.18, 5.08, 5.29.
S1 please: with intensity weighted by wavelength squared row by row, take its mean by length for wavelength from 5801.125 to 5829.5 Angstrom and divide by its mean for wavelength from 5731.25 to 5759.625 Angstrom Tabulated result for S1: 1.0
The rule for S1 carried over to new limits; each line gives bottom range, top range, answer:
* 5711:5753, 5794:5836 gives 1.04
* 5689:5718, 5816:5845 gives 1.13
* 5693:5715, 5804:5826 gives 1.13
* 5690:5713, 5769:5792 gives 1.05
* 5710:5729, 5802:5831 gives 1.07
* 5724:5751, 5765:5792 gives 0.96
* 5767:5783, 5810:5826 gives 1.09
